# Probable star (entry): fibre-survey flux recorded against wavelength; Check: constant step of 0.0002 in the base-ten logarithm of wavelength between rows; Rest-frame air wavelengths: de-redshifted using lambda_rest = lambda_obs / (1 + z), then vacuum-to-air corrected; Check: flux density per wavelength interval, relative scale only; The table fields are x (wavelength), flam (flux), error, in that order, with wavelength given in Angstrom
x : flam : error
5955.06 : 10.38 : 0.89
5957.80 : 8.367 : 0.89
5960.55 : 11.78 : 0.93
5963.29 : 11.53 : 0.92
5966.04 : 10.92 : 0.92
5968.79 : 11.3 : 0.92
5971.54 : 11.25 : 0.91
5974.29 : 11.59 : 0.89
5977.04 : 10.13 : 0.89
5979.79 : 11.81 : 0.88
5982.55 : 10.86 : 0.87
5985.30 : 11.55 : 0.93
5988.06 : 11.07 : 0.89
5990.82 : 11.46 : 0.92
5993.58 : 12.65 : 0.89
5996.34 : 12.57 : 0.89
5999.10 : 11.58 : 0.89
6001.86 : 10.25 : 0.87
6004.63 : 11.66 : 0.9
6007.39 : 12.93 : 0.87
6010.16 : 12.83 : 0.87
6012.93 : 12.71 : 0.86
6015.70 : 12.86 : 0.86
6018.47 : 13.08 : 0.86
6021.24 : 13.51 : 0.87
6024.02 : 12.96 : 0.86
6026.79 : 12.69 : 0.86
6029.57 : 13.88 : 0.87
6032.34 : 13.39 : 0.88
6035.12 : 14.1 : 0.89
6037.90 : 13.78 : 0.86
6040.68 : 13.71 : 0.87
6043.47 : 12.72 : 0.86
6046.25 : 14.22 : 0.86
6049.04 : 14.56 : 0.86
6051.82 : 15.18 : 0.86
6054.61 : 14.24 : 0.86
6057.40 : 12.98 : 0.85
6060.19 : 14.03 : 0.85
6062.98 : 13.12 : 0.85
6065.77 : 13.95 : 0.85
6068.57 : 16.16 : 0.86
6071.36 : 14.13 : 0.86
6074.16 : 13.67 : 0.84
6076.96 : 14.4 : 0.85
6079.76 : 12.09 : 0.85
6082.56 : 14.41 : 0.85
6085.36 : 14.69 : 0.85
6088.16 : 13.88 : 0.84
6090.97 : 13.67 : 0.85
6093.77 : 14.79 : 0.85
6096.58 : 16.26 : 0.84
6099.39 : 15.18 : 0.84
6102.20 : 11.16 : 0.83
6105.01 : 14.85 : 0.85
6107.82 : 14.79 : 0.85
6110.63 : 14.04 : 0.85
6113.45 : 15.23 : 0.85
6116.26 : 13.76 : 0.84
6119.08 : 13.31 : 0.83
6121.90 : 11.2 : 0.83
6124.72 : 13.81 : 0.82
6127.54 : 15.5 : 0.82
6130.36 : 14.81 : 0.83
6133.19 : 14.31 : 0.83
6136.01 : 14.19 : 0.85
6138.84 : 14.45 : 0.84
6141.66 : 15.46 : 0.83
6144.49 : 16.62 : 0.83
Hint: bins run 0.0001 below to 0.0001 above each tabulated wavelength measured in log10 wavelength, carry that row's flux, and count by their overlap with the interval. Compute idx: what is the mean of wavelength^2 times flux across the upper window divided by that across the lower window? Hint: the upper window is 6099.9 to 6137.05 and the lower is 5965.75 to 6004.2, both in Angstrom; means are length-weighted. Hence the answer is 1.28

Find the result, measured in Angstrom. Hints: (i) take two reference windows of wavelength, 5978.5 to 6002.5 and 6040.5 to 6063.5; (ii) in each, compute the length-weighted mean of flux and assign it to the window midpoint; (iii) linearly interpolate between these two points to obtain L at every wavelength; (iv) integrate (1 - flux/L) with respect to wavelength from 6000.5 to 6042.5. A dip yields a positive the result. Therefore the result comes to -0.7 Angstrom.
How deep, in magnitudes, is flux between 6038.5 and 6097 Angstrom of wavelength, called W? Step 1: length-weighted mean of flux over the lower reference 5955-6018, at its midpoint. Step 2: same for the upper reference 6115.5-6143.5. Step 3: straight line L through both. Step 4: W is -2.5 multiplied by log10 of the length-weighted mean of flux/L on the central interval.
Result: -0.09 mag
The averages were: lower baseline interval 11.5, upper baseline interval 14.1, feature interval 14.1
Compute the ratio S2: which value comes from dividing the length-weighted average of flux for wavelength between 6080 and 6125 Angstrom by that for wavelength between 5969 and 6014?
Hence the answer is 1.2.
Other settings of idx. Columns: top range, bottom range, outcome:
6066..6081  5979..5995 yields 1.25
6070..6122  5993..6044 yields 1.12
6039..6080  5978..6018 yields 1.20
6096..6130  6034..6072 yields 1.02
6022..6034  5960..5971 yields 1.19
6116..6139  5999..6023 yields 1.16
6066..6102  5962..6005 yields 1.30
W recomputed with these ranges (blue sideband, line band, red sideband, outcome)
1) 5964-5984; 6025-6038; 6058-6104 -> -0.067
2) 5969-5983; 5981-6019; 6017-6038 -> 0.021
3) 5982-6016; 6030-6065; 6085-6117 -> -0.062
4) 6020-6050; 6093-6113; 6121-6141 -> -0.036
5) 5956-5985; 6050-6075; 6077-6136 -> -0.088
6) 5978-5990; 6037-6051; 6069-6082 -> -0.073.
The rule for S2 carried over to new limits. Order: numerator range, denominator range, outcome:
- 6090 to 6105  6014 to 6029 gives 1.09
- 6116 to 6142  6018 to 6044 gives 1.05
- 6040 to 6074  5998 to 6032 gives 1.12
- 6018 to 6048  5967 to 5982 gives 1.21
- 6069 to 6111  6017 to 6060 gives 1.04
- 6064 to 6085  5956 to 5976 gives 1.29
